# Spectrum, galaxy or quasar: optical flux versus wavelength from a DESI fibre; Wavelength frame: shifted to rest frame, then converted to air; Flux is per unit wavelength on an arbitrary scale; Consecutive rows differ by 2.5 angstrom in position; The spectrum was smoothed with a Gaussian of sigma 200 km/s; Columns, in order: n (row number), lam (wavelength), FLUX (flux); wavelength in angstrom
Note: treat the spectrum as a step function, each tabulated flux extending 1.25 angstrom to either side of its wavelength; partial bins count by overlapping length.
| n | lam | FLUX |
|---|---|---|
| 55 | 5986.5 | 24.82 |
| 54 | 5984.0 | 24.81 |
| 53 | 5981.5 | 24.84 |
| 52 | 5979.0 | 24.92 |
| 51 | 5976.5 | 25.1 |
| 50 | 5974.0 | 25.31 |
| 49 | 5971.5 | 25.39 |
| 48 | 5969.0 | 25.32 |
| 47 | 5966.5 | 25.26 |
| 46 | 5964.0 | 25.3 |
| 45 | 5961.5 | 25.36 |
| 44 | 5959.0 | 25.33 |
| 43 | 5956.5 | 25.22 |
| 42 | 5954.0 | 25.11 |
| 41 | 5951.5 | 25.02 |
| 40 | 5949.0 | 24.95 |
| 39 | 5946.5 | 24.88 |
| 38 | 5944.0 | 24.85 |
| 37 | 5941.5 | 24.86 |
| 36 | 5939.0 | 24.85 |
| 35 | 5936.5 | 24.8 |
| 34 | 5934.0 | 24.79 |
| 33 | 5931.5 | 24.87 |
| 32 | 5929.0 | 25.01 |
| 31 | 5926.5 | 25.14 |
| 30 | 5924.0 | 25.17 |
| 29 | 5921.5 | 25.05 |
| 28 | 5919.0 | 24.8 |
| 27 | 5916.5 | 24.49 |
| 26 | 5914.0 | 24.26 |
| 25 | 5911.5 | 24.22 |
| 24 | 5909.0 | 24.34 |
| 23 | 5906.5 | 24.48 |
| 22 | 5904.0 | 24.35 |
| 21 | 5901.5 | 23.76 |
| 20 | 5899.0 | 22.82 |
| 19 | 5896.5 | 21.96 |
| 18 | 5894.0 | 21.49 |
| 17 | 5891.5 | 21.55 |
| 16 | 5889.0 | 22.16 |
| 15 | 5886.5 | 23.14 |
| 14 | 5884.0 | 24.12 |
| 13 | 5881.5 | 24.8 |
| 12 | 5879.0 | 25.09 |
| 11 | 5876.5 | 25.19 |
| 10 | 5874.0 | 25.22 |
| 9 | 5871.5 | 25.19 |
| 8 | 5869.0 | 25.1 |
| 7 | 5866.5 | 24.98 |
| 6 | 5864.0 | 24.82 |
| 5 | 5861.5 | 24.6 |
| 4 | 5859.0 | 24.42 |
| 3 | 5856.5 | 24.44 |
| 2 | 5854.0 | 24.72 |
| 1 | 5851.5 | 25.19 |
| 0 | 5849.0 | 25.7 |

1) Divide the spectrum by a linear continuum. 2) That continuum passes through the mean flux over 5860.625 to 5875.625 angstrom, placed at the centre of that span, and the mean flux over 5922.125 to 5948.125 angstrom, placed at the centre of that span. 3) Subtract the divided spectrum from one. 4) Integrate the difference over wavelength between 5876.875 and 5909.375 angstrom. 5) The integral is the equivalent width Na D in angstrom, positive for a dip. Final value 2.0 angstrom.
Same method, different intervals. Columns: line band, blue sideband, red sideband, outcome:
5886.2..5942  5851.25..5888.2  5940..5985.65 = 1.9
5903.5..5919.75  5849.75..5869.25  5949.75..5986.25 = 0.4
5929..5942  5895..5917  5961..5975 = -0.2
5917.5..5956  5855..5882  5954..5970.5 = 0.4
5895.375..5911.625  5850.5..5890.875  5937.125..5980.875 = 0.7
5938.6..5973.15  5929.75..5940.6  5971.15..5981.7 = -0.2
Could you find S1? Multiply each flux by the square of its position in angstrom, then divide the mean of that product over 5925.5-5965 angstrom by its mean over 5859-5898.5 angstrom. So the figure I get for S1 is 1.07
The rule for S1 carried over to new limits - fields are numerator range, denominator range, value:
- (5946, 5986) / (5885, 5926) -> 1.08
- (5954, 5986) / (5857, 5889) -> 1.06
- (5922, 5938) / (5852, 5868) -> 1.04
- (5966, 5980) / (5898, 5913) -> 1.07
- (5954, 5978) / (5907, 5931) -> 1.04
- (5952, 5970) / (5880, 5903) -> 1.13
